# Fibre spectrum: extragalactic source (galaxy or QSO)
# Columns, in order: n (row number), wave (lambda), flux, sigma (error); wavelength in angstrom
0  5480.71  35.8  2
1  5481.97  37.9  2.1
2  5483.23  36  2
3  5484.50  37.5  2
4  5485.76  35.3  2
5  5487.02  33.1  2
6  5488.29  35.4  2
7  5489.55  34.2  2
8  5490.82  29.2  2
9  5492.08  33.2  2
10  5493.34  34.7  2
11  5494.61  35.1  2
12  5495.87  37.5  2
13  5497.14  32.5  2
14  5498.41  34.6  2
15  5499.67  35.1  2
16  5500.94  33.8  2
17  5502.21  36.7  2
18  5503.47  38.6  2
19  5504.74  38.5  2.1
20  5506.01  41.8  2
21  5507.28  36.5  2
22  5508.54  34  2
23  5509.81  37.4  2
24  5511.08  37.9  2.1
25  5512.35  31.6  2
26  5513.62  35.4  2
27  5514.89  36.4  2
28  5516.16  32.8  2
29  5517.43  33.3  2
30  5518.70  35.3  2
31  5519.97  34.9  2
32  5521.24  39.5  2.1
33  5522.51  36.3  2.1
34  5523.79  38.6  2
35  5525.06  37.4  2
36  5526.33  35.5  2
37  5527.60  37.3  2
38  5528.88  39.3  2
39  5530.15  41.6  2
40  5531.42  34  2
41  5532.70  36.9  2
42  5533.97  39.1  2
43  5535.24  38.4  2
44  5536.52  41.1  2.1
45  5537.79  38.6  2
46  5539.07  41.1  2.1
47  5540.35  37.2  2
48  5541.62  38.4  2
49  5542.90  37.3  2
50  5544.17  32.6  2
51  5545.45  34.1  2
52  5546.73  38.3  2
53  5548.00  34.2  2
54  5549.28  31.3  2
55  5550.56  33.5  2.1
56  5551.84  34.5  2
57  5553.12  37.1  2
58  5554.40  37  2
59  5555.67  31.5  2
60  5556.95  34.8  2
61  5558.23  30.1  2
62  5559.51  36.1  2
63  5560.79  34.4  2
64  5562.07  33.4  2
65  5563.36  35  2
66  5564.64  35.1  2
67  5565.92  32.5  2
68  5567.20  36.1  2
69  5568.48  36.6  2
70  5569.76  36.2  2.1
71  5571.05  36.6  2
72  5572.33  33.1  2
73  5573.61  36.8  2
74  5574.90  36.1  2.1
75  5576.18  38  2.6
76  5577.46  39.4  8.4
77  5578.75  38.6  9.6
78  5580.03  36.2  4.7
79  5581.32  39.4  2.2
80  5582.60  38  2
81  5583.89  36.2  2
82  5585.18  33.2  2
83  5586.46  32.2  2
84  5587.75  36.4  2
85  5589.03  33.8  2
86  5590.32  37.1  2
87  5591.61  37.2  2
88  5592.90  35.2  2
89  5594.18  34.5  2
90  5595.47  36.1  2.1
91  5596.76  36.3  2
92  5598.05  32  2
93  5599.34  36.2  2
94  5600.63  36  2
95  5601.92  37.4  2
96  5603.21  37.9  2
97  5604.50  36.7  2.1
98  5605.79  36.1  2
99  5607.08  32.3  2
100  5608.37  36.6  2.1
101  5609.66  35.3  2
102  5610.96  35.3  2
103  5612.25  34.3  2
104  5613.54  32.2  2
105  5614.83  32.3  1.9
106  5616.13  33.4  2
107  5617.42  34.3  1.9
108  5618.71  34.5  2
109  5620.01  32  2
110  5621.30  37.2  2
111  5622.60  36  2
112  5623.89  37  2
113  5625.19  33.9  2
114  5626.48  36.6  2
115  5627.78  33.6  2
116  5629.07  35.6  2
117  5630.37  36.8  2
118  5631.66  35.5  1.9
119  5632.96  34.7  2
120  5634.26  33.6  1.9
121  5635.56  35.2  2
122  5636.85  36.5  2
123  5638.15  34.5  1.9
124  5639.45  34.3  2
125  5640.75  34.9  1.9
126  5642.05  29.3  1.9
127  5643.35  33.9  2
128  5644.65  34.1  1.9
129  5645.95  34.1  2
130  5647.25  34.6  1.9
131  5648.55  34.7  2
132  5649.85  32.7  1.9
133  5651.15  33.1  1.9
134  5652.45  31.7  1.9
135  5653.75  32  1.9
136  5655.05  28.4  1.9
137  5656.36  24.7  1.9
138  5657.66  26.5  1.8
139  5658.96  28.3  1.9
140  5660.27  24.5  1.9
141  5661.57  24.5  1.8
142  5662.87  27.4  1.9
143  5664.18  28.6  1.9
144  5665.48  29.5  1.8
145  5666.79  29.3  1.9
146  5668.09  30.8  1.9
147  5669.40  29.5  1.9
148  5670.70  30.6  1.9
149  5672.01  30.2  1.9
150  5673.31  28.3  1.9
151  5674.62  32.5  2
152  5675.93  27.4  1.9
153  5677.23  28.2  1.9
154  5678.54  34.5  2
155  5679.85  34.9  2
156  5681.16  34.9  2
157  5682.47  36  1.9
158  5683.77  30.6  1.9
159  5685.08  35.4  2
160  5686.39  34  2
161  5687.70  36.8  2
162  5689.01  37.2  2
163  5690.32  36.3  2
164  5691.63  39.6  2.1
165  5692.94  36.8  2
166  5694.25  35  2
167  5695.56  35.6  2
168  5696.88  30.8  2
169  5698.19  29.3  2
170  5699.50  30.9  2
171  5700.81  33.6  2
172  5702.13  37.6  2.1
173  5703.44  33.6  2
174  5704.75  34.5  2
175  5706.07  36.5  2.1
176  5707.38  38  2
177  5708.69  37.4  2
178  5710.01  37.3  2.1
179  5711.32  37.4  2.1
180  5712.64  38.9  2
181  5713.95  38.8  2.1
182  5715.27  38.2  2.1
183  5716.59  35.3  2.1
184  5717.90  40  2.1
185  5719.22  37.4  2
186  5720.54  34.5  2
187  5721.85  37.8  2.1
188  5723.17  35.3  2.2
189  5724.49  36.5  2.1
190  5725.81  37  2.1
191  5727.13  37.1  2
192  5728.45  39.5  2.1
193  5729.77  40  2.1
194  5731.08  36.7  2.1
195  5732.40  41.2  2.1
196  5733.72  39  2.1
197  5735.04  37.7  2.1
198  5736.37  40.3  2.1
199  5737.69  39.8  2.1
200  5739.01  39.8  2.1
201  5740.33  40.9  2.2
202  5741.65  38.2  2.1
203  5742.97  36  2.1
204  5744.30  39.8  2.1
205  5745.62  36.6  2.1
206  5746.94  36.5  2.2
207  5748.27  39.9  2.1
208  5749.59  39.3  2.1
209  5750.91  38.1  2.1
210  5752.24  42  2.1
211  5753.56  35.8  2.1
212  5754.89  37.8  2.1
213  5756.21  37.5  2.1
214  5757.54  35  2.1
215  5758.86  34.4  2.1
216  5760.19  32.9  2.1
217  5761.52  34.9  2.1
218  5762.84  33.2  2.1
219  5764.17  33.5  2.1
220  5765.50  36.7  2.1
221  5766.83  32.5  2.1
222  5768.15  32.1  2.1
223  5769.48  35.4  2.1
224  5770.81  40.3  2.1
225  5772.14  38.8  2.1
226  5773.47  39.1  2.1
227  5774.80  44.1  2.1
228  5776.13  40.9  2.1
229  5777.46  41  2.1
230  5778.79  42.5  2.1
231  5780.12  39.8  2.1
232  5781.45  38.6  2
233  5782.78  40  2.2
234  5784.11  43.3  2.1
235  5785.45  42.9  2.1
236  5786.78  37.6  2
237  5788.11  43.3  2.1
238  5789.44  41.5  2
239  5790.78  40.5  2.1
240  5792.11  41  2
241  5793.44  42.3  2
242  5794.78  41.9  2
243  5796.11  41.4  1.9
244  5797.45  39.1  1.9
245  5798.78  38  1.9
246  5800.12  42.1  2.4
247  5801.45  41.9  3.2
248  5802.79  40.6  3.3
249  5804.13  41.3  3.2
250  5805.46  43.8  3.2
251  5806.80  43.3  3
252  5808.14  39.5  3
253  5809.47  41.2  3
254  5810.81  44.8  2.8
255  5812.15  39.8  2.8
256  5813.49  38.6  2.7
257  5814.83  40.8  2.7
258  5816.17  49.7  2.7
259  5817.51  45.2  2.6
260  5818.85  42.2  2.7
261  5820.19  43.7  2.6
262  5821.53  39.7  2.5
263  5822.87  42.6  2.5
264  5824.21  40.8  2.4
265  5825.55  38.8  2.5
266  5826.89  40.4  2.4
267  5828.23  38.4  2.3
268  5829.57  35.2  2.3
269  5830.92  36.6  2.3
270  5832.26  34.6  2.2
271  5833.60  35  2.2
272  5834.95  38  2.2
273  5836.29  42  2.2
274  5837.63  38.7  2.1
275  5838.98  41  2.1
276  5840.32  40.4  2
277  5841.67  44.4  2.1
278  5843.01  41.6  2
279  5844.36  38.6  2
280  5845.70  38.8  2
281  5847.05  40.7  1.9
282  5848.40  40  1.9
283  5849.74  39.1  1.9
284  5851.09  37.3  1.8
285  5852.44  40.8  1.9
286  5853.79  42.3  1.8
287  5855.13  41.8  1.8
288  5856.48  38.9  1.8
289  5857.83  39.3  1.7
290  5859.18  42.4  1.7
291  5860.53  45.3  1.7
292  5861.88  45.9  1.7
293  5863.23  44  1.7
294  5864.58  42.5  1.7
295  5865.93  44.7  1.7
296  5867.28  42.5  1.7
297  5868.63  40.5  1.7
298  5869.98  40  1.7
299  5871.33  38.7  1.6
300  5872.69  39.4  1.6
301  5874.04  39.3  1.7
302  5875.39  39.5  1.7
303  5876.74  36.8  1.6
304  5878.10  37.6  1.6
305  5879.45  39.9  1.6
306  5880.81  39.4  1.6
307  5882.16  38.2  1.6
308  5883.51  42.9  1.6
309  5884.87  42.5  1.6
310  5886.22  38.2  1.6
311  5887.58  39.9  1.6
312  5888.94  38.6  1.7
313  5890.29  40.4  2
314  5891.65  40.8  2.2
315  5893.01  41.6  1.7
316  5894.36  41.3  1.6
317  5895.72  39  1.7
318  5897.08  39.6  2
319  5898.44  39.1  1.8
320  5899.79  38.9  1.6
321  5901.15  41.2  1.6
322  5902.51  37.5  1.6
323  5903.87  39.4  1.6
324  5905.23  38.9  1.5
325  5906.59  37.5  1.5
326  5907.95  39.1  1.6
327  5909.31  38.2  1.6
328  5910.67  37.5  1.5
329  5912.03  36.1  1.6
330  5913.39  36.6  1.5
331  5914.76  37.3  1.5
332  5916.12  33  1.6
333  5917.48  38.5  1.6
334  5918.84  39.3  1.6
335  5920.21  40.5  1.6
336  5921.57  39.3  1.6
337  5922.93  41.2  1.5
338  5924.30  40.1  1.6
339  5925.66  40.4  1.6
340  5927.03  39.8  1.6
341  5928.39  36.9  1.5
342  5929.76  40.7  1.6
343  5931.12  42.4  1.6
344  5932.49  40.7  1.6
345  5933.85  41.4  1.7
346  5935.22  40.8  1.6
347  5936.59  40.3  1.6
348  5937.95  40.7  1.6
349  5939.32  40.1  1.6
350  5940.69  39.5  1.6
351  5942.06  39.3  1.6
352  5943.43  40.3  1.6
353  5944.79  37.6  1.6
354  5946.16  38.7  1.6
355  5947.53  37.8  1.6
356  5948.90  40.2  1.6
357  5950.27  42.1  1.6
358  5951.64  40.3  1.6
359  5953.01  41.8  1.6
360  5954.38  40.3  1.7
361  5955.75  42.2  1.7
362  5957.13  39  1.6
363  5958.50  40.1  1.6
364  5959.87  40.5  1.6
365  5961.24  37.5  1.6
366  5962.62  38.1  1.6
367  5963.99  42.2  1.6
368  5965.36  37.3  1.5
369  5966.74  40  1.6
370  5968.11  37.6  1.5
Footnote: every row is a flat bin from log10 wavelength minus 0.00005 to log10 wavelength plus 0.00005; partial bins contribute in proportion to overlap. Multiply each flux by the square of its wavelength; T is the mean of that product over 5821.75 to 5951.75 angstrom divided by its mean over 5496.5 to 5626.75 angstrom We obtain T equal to 1.24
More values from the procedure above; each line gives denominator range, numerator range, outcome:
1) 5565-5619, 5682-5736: 1.07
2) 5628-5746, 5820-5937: 1.23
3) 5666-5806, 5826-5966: 1.13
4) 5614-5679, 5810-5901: 1.36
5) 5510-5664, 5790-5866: 1.28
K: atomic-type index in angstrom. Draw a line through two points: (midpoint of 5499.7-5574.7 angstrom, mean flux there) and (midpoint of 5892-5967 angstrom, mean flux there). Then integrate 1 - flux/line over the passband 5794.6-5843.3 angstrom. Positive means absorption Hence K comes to -2.8 angstrom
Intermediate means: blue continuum 36.1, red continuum 39.5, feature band 40.7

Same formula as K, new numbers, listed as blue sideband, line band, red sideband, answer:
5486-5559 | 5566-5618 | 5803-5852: 1.8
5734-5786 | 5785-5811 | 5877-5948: -2.0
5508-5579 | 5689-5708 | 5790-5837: 1.9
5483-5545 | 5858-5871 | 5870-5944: -1.3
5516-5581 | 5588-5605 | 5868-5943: 0.3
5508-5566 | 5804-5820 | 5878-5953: -1.7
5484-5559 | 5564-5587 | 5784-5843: 0.4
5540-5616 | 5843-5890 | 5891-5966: -2.1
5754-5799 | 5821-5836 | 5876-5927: 0.2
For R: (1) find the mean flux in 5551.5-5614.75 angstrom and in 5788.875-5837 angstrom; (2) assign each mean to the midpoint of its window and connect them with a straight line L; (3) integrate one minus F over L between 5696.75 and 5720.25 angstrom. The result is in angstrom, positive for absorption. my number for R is 1.46 angstrom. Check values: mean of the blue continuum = 35.5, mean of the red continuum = 40.7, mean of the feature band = 36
